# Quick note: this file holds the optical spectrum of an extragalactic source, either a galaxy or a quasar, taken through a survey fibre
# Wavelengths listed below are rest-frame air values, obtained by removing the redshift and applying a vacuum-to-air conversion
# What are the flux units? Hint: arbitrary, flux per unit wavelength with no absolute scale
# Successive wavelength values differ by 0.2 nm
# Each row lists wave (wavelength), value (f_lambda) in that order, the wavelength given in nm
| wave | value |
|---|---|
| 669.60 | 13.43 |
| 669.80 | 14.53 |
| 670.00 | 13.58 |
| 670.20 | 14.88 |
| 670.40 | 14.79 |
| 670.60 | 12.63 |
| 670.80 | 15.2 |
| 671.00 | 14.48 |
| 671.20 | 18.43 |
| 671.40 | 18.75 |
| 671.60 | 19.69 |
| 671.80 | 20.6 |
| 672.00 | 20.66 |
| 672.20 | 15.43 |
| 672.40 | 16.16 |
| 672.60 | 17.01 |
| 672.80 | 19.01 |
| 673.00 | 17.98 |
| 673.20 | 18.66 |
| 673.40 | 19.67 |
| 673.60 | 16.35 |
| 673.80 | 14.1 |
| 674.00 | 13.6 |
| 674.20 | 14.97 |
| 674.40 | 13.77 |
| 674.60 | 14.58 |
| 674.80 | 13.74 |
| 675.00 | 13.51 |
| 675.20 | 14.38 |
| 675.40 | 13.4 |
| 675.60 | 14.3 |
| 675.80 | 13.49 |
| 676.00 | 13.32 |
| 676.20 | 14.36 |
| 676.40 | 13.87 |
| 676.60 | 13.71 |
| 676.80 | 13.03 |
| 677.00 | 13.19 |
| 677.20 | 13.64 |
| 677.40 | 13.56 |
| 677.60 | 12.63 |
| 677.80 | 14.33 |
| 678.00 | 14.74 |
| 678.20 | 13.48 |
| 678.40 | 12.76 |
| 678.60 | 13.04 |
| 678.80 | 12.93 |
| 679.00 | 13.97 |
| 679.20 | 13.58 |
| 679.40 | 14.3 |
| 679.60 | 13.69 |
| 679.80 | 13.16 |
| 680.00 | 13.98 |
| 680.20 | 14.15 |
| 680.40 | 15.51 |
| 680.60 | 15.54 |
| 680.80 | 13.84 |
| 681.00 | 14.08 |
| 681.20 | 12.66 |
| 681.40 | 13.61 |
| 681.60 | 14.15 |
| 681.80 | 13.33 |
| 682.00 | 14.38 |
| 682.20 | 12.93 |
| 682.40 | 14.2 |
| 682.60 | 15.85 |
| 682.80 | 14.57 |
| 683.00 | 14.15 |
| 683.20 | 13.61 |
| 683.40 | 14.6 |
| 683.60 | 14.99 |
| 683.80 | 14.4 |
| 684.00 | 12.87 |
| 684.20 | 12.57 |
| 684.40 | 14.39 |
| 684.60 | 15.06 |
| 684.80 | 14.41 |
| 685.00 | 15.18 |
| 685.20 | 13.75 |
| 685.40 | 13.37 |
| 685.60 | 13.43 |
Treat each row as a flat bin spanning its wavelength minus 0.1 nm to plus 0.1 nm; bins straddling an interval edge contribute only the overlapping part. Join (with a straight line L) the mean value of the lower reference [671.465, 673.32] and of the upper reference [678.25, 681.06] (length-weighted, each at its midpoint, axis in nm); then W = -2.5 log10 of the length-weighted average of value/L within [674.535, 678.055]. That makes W 0.16 mag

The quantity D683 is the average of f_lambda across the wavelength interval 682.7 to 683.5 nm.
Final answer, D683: 14.2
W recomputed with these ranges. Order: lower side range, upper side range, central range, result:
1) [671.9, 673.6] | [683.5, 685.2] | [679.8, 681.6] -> 0.09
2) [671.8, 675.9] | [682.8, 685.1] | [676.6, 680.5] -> 0.11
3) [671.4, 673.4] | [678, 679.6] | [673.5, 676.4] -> 0.17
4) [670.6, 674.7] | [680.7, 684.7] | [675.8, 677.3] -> 0.16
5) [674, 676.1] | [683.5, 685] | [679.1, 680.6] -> -0.01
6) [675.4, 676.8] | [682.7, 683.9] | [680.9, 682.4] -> 0.05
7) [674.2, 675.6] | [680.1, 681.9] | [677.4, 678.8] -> 0.05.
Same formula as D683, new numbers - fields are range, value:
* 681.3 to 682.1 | 13.9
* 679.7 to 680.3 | 13.8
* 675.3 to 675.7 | 13.9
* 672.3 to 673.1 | 17.5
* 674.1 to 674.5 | 14.4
